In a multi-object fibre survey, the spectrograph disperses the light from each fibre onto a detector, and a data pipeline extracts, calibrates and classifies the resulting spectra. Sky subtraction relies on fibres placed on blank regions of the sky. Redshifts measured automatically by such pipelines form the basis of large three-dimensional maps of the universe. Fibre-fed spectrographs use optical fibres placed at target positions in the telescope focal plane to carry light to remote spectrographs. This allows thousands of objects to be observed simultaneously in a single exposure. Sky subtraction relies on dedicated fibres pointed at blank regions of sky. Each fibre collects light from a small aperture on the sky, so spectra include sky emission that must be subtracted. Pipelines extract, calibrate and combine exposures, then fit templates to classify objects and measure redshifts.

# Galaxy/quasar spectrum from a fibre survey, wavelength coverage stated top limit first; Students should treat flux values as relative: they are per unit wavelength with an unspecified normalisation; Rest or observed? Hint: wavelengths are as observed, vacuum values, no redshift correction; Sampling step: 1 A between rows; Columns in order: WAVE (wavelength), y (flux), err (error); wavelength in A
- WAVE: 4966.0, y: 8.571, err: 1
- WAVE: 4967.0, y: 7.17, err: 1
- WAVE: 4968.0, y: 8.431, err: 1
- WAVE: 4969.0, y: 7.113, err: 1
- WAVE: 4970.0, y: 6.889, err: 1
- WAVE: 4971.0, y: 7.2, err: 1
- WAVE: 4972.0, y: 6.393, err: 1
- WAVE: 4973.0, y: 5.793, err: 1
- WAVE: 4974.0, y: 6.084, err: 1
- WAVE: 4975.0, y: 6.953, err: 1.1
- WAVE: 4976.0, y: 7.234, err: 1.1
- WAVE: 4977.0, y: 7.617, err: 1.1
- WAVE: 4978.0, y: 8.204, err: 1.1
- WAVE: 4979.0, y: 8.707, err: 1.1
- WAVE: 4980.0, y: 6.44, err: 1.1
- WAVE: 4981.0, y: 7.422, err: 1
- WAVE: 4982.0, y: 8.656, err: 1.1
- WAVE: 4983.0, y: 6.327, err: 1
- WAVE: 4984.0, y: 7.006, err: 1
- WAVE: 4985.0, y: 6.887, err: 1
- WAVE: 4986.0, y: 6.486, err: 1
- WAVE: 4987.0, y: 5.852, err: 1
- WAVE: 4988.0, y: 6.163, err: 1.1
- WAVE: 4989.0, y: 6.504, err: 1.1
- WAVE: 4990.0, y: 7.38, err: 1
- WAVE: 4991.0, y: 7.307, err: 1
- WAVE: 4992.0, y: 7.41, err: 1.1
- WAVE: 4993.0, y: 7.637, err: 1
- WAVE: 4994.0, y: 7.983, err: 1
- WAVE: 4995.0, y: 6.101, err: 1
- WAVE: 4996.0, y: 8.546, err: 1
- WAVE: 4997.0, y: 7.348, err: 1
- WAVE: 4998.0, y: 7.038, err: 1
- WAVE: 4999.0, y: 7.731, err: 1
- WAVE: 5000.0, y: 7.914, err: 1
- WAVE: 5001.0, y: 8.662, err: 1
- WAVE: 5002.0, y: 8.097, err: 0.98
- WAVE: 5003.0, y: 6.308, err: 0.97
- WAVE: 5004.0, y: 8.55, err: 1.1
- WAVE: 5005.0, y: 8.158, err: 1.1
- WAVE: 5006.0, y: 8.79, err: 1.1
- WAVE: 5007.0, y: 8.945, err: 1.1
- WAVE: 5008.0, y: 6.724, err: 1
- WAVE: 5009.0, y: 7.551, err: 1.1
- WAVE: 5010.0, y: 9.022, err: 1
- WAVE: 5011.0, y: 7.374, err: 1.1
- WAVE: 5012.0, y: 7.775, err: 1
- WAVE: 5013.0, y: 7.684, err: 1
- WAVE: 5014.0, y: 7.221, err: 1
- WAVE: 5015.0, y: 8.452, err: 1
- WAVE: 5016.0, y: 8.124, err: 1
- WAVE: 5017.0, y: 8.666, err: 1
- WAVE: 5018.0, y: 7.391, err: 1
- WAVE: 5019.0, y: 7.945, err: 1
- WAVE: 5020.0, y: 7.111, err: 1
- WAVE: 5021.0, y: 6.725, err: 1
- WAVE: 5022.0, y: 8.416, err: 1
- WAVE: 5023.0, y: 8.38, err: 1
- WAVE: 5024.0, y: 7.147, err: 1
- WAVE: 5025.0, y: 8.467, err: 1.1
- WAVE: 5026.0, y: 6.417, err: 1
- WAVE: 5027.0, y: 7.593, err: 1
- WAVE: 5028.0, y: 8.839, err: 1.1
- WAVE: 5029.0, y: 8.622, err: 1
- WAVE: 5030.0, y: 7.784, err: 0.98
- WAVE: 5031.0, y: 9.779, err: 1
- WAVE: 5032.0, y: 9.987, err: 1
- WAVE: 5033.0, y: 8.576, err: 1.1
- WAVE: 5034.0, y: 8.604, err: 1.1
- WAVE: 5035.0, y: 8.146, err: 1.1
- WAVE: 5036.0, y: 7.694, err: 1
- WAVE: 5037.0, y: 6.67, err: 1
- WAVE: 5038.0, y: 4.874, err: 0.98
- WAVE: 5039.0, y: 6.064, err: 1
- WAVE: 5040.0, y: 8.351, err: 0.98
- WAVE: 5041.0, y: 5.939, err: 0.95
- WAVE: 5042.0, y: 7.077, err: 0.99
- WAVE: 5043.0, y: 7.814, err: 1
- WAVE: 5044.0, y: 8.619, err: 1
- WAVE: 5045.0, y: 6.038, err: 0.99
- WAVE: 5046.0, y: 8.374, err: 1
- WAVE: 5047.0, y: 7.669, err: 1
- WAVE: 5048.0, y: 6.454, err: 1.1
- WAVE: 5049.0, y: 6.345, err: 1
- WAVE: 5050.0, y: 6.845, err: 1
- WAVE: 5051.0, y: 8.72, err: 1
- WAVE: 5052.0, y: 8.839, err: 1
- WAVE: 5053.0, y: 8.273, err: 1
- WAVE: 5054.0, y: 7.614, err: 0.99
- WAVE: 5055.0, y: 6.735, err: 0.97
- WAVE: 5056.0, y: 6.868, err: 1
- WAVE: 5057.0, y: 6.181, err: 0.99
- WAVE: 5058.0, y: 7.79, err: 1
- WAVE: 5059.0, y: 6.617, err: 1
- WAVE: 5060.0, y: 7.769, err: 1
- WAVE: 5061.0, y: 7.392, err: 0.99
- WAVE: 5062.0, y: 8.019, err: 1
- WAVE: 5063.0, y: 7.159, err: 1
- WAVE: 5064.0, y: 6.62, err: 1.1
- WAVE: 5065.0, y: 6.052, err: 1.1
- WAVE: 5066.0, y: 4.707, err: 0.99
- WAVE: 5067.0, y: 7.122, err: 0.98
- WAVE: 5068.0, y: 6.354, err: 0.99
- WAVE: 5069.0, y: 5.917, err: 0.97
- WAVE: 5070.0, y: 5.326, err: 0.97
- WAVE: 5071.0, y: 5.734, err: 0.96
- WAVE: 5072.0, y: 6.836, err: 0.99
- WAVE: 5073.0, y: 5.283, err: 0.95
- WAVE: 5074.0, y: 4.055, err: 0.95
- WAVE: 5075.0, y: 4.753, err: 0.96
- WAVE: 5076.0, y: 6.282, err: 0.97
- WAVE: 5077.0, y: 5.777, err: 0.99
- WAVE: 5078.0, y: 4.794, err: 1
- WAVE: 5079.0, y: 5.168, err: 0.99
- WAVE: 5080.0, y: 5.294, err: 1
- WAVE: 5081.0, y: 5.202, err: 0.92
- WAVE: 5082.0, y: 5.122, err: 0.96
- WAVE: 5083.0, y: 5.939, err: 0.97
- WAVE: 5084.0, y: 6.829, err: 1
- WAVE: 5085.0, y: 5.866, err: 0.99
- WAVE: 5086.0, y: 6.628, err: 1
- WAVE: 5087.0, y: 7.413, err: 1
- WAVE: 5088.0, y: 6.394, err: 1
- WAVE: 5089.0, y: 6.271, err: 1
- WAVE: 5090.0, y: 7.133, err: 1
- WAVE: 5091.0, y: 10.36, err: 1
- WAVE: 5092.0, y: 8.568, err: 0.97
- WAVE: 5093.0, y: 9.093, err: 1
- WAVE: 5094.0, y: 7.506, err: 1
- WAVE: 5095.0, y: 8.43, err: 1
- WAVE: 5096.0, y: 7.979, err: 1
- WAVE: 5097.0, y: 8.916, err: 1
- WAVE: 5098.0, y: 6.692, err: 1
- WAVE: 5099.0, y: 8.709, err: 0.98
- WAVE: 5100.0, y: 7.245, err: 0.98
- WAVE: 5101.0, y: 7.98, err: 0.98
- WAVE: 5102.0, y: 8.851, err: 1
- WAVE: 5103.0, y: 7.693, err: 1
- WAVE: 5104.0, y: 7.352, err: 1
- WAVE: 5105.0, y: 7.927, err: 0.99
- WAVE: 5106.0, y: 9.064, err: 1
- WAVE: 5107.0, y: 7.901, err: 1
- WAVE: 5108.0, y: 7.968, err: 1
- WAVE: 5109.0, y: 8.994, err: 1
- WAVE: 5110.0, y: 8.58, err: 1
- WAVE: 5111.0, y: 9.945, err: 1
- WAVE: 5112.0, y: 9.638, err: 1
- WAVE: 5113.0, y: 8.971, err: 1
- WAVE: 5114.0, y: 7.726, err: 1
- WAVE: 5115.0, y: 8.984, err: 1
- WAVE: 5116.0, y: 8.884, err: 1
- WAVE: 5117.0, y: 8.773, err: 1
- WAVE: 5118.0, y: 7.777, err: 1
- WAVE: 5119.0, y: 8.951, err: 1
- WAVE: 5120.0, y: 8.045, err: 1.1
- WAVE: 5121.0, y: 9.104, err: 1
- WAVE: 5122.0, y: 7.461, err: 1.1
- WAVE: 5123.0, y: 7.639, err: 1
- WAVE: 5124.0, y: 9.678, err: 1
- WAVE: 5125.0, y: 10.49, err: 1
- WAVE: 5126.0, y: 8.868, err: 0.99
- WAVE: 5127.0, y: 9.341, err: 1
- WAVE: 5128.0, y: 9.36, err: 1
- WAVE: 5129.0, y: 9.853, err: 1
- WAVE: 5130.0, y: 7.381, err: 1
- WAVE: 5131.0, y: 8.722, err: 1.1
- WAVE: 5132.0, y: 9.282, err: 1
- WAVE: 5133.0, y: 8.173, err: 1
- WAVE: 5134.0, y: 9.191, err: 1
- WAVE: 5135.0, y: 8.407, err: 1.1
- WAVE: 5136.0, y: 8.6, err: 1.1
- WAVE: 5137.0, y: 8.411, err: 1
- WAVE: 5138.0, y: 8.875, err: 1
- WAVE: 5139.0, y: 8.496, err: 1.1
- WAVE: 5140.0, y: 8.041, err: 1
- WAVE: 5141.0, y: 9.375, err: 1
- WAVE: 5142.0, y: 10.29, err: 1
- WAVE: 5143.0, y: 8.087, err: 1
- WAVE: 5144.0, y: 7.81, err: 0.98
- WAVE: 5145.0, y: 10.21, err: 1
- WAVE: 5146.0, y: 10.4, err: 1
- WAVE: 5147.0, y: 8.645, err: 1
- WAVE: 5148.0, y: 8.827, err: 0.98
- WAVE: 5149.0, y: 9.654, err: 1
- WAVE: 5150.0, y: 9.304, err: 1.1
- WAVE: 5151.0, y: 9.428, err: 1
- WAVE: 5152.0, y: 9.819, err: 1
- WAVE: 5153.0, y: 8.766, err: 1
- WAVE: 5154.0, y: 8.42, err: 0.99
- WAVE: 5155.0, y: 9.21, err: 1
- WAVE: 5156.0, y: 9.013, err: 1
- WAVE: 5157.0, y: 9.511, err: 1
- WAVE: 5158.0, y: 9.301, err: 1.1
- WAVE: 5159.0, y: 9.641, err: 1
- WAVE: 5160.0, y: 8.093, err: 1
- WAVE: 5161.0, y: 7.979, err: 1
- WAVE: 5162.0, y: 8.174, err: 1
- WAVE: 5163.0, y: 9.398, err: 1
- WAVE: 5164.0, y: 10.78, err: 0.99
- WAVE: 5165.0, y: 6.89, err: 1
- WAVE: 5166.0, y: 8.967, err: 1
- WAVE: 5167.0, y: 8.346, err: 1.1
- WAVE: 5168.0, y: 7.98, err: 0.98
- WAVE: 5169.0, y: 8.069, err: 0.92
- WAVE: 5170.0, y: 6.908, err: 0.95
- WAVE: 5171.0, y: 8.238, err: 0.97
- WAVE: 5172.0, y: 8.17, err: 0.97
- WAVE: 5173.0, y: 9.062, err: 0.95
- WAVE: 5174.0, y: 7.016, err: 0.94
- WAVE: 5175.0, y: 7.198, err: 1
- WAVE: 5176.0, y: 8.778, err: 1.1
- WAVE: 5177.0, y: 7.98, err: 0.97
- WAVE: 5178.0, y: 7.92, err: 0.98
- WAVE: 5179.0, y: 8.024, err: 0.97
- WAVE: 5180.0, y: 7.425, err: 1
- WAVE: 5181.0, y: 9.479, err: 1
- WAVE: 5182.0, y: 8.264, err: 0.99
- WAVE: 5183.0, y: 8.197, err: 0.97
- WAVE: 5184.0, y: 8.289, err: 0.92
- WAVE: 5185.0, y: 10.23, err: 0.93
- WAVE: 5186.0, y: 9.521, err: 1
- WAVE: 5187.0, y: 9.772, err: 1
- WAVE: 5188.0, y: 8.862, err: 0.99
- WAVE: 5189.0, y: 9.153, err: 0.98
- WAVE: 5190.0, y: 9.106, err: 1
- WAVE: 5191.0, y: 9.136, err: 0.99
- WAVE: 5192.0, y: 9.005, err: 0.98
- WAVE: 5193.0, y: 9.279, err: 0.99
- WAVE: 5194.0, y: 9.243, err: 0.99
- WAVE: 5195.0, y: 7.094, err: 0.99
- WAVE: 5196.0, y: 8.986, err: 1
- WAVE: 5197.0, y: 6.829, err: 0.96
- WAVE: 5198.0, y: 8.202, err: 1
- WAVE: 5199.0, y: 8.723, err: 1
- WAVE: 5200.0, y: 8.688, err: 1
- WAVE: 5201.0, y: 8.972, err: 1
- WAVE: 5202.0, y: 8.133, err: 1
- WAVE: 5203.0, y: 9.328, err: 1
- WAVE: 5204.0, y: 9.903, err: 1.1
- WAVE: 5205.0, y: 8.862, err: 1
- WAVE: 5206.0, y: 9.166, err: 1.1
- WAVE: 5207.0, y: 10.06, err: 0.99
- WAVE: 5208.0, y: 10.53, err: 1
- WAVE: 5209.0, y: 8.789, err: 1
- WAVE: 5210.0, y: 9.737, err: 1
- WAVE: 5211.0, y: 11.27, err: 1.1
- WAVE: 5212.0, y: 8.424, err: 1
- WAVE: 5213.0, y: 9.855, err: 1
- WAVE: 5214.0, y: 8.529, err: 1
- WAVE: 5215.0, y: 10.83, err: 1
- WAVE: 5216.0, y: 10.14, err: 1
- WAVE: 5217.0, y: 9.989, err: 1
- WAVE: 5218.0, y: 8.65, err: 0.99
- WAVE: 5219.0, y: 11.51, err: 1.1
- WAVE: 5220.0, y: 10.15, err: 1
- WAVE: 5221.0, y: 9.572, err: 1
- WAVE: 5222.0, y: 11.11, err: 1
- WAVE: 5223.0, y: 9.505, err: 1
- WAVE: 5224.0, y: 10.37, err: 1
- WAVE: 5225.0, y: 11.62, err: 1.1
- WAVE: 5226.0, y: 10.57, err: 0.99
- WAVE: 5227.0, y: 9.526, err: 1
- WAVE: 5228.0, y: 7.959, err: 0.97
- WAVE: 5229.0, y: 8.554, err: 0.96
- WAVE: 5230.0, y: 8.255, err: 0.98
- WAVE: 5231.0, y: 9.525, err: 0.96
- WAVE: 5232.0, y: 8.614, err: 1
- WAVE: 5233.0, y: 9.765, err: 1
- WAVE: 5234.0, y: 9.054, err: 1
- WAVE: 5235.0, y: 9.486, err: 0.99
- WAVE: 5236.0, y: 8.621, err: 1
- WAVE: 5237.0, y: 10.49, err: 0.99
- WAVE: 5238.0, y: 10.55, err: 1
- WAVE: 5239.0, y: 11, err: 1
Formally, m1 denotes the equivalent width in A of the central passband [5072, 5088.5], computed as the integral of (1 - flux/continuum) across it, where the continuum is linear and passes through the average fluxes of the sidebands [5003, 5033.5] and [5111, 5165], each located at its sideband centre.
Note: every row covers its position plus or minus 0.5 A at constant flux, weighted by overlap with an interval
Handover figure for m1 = 5.4 A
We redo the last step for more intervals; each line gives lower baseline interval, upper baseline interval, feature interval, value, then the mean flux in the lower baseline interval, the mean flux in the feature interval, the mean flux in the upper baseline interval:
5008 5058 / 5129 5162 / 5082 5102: 1.9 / 7.66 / 7.55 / 8.92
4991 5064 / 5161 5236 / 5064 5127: 6.2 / 7.66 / 7.41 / 9.01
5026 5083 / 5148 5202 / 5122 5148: -2.7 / 6.9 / 8.91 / 8.65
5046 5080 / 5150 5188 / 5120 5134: -1.9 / 6.56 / 8.86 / 8.61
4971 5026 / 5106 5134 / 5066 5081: 4.9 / 7.48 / 5.58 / 8.77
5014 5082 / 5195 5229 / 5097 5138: -2.4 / 7.08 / 8.57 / 9.48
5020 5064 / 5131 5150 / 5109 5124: -0.1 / 7.57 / 8.65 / 8.94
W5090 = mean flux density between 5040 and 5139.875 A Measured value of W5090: 7.57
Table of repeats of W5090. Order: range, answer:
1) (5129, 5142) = 8.69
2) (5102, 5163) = 8.81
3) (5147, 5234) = 9.02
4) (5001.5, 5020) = 7.91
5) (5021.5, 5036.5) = 8.3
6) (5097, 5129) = 8.56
